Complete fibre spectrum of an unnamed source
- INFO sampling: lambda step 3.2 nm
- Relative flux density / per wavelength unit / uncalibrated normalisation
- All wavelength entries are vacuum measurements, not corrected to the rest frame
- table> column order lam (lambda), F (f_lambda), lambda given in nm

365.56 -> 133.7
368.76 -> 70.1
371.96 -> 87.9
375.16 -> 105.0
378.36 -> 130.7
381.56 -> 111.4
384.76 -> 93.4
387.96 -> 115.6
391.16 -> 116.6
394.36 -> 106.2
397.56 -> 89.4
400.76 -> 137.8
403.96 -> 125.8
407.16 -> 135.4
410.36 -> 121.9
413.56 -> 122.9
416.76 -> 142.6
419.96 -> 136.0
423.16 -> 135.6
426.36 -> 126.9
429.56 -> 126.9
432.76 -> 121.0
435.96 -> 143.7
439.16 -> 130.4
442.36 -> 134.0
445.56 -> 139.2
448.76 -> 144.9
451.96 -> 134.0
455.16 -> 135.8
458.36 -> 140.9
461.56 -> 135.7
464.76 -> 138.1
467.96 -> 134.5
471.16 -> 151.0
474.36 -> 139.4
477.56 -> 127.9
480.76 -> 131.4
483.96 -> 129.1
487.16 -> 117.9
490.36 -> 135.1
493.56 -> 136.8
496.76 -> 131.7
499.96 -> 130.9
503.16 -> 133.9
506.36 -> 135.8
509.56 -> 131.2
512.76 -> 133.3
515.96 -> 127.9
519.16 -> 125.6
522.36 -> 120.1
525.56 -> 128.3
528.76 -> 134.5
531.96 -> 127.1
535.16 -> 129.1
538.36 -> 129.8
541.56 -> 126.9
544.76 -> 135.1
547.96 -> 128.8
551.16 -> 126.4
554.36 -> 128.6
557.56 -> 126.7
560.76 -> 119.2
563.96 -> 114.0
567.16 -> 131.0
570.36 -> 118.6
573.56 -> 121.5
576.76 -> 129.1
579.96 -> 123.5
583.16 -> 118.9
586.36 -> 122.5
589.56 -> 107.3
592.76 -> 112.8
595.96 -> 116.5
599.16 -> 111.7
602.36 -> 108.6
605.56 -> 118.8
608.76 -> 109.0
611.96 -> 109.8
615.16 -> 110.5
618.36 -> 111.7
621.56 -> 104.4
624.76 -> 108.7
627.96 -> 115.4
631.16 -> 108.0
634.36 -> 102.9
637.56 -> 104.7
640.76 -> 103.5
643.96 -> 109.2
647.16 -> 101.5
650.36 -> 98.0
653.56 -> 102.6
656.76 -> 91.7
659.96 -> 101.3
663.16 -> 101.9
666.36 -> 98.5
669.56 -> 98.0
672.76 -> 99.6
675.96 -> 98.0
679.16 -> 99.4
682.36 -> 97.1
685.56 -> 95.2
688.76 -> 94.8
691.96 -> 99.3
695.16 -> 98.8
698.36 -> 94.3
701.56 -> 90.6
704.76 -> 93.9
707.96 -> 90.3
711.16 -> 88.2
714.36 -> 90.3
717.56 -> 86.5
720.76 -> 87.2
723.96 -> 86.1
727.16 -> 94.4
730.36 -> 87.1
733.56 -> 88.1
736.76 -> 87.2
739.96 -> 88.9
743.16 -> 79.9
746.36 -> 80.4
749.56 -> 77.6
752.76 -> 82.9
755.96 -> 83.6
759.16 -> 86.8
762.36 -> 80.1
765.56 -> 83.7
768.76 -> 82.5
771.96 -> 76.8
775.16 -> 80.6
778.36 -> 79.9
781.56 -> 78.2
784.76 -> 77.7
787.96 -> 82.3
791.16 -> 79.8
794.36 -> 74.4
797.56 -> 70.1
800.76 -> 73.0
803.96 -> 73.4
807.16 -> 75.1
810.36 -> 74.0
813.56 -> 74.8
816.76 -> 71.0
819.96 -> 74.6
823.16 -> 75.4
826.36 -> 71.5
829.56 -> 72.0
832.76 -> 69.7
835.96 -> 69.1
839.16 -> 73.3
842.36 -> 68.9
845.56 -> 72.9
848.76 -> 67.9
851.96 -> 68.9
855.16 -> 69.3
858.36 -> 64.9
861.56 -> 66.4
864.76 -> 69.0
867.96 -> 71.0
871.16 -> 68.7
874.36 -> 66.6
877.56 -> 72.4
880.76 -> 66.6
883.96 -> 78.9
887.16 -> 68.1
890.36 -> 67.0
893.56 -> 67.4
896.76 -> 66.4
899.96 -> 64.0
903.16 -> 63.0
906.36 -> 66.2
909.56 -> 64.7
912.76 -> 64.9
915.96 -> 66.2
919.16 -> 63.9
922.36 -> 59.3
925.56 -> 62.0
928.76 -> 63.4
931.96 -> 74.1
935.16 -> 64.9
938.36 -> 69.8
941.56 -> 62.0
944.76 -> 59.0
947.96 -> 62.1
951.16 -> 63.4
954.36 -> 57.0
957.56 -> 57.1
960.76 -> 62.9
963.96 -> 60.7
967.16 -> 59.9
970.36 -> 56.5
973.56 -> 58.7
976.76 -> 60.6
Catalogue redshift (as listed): 0.00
